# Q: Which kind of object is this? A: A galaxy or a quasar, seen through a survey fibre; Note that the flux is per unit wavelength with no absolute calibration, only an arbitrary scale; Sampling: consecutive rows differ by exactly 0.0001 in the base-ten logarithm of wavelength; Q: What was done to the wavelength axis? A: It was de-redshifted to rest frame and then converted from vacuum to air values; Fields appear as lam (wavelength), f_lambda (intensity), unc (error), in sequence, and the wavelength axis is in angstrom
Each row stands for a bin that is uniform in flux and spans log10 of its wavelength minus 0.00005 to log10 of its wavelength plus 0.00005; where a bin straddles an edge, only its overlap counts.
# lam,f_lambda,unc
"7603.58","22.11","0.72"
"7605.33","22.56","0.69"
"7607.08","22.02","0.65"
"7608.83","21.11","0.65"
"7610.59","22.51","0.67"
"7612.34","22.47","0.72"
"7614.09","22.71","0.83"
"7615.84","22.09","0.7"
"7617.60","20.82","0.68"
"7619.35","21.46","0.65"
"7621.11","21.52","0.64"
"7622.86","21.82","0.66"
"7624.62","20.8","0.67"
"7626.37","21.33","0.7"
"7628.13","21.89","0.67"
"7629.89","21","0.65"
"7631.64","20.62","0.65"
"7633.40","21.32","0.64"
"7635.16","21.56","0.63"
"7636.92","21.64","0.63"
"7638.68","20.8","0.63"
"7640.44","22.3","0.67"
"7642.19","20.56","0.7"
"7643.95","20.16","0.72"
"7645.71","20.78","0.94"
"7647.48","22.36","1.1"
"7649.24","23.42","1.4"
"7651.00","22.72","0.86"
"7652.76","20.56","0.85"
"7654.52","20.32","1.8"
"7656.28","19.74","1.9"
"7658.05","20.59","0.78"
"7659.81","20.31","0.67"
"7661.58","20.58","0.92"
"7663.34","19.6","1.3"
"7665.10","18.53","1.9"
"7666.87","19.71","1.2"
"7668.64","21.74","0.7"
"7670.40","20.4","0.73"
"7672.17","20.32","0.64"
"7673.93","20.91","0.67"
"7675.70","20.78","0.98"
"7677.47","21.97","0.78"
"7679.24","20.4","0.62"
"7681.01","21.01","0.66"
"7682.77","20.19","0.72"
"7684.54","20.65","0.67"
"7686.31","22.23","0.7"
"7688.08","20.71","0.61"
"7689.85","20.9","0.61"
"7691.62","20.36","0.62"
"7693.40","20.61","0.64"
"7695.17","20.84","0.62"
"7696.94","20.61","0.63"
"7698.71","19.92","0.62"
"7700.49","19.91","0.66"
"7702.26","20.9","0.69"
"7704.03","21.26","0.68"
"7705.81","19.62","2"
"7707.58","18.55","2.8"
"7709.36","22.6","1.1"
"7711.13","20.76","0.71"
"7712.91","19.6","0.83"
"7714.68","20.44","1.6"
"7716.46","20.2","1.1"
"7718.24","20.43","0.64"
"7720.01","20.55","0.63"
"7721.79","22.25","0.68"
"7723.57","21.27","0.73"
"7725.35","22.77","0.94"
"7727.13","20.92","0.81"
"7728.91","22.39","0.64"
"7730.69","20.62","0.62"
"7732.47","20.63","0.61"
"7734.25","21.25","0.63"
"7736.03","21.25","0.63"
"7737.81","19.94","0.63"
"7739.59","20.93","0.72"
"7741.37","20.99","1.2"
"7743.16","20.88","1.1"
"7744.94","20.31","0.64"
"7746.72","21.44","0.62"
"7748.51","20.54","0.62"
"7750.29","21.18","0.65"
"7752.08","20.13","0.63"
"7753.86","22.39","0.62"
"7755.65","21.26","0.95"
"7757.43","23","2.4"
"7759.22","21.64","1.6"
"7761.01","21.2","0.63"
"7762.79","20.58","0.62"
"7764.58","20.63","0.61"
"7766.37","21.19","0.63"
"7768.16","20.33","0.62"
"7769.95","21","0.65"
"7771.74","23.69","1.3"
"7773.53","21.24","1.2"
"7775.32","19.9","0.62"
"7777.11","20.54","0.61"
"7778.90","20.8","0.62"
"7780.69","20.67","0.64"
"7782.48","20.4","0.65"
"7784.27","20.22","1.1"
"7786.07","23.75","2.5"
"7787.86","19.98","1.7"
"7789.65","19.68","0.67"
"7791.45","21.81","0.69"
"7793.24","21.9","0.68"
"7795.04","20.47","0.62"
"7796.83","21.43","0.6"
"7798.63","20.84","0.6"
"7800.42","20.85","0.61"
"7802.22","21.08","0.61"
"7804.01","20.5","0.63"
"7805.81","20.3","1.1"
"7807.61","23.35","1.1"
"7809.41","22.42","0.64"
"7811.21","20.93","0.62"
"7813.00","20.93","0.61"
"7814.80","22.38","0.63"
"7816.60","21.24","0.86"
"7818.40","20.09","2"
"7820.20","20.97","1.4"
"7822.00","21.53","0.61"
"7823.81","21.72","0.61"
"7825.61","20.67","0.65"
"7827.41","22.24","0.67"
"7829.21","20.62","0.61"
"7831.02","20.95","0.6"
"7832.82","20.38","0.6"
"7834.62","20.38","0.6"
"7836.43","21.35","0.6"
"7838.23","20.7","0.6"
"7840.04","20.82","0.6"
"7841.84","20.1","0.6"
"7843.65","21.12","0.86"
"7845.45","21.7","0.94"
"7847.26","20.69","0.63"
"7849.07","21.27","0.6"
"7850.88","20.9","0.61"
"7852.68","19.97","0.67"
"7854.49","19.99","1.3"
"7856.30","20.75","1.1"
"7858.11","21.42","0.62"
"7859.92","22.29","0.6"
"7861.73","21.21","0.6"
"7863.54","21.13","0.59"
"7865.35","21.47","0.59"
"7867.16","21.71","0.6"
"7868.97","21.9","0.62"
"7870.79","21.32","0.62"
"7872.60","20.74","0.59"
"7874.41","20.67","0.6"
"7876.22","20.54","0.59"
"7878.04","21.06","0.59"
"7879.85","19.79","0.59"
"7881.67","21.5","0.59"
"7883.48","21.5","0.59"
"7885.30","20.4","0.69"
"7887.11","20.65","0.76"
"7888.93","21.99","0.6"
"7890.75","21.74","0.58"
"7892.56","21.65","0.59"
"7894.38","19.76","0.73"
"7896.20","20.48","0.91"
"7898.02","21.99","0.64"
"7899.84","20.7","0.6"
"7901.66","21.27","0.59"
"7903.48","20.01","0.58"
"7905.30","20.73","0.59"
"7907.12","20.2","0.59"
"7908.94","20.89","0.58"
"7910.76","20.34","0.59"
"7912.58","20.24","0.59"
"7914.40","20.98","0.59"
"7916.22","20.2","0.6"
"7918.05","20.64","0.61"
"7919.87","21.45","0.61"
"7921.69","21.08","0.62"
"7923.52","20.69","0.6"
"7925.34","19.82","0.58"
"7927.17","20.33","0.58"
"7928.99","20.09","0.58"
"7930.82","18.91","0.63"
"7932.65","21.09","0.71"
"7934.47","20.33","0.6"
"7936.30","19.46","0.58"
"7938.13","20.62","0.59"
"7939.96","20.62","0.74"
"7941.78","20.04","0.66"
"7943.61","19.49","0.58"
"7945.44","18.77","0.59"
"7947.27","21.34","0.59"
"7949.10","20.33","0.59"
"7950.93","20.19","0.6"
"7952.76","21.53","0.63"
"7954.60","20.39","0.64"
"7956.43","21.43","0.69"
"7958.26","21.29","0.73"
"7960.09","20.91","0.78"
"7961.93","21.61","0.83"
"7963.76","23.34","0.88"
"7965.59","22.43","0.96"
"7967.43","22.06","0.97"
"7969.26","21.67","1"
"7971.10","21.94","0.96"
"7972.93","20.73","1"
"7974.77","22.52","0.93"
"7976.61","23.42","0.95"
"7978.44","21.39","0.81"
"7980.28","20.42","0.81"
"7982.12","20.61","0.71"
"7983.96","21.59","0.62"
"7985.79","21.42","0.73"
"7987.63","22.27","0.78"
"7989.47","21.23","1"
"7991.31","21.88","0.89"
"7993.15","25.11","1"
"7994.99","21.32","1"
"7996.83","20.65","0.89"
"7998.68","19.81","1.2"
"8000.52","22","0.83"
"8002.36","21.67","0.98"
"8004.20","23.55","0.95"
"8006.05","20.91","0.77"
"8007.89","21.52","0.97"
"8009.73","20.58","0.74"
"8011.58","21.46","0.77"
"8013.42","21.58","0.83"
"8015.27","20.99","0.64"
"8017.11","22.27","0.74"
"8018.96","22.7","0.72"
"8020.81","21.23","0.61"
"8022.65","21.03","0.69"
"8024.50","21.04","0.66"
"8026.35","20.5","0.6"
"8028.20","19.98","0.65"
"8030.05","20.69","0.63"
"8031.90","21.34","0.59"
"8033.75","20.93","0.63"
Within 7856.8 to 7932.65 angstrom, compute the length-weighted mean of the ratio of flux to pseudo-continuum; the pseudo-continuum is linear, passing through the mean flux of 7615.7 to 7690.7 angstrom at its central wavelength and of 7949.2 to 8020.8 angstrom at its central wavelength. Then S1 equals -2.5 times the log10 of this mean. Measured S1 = 0.03 mag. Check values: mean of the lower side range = 21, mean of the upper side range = 21.6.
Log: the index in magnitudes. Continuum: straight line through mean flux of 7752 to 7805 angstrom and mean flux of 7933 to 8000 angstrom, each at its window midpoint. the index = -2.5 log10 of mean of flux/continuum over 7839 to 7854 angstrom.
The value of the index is 0.019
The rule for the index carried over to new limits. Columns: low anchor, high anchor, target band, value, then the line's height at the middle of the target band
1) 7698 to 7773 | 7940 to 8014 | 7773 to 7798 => 0.01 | 21.1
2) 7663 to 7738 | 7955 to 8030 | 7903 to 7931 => 0.05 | 21.4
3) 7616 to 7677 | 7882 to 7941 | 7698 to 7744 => 0.00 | 20.9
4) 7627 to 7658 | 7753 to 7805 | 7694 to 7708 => 0.05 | 21.2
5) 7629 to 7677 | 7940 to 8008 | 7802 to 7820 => -0.01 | 21.1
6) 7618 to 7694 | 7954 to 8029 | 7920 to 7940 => 0.06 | 21.5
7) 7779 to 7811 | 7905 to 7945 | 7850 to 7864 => -0.01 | 20.8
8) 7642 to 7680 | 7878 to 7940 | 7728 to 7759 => -0.02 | 20.7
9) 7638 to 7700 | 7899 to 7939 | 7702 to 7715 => 0.01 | 20.7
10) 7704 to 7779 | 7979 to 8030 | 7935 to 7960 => 0.05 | 21.3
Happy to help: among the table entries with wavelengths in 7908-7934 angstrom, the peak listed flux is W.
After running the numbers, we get 21.45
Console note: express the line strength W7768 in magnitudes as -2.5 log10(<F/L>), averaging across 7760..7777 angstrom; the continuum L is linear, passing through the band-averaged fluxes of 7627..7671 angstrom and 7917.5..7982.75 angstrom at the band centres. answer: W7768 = -0.01 mag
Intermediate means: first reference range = 20.9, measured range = 21.1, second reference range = 20.9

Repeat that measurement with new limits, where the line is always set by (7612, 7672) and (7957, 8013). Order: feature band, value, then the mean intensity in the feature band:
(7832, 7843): 0.04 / 20.6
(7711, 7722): 0.04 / 20.5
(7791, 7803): 0.01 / 21.2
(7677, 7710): 0.03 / 20.7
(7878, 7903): 0.03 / 21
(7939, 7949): 0.08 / 20.1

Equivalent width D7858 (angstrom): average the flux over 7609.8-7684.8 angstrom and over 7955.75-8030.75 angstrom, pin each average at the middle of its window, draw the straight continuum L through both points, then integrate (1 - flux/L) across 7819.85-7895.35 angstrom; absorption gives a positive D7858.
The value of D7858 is 1.3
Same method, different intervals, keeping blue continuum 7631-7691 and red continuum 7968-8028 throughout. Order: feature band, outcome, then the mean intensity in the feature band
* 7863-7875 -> 0.0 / 21.3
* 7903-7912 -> 0.4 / 20.5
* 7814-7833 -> 0.0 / 21.2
